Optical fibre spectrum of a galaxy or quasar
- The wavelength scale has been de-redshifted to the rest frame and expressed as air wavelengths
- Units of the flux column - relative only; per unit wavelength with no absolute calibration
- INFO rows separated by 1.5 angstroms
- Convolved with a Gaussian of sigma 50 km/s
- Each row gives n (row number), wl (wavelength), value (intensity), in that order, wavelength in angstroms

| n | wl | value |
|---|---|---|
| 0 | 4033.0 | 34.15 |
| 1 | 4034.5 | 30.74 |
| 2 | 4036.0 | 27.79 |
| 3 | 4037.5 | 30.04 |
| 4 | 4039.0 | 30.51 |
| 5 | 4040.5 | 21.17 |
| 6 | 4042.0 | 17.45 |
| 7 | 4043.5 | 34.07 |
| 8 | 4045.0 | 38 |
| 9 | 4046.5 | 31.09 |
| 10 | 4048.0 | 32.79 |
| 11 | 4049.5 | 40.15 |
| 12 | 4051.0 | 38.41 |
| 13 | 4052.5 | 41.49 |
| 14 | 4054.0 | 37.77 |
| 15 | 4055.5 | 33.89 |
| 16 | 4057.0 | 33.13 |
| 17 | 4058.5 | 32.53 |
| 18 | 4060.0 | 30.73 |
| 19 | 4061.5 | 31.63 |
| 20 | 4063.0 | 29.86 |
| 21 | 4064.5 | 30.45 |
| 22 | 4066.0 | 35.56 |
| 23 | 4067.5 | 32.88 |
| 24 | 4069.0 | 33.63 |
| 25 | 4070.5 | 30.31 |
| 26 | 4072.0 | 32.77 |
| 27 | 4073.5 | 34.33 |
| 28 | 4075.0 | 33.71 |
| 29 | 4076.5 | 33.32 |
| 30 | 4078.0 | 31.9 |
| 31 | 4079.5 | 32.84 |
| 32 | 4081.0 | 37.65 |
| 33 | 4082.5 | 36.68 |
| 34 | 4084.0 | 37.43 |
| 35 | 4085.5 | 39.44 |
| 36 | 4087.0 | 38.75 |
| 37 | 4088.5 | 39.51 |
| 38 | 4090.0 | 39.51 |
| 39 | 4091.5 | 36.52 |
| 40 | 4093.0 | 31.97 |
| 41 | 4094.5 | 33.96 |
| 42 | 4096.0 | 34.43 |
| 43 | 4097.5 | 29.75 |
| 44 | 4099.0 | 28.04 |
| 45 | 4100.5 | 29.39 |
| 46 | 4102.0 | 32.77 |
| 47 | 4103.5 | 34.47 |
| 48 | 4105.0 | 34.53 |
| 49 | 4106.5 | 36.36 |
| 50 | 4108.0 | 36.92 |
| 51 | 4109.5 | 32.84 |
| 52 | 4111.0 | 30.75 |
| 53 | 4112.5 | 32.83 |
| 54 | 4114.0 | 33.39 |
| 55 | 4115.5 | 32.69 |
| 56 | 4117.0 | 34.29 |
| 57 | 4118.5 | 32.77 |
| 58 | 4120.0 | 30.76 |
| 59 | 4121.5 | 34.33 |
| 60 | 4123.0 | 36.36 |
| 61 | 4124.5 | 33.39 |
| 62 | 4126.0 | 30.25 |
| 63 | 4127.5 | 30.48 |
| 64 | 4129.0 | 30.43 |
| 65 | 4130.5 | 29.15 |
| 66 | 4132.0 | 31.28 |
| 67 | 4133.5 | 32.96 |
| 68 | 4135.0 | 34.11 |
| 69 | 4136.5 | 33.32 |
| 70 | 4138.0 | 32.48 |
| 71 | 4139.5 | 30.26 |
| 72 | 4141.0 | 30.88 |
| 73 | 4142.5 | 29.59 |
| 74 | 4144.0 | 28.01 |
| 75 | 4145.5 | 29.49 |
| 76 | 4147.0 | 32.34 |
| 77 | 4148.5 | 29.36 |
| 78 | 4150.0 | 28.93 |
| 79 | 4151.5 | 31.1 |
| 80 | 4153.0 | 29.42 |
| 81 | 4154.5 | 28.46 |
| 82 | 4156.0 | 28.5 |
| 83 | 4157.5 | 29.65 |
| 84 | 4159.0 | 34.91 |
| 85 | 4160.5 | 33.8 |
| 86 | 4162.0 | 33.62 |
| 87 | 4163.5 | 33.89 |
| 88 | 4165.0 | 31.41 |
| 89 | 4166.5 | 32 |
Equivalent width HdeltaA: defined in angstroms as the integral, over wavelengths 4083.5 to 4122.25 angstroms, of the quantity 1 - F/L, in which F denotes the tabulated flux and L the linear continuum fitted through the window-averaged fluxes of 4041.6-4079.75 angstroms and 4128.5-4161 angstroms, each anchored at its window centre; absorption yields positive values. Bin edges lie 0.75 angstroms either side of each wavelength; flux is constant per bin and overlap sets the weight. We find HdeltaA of -2.4 angstroms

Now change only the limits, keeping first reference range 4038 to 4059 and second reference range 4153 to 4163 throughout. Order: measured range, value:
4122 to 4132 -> 0.0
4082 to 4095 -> -1.9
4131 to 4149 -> 0.3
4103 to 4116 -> -0.7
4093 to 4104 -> 0.2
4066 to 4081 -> -0.3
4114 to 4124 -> -0.5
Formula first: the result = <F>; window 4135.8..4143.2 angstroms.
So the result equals 31.3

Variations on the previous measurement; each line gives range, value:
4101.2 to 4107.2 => 34.5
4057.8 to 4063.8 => 31.2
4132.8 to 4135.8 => 33.5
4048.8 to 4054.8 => 39.4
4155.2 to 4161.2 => 31.7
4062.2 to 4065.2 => 30.2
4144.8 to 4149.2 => 30.4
